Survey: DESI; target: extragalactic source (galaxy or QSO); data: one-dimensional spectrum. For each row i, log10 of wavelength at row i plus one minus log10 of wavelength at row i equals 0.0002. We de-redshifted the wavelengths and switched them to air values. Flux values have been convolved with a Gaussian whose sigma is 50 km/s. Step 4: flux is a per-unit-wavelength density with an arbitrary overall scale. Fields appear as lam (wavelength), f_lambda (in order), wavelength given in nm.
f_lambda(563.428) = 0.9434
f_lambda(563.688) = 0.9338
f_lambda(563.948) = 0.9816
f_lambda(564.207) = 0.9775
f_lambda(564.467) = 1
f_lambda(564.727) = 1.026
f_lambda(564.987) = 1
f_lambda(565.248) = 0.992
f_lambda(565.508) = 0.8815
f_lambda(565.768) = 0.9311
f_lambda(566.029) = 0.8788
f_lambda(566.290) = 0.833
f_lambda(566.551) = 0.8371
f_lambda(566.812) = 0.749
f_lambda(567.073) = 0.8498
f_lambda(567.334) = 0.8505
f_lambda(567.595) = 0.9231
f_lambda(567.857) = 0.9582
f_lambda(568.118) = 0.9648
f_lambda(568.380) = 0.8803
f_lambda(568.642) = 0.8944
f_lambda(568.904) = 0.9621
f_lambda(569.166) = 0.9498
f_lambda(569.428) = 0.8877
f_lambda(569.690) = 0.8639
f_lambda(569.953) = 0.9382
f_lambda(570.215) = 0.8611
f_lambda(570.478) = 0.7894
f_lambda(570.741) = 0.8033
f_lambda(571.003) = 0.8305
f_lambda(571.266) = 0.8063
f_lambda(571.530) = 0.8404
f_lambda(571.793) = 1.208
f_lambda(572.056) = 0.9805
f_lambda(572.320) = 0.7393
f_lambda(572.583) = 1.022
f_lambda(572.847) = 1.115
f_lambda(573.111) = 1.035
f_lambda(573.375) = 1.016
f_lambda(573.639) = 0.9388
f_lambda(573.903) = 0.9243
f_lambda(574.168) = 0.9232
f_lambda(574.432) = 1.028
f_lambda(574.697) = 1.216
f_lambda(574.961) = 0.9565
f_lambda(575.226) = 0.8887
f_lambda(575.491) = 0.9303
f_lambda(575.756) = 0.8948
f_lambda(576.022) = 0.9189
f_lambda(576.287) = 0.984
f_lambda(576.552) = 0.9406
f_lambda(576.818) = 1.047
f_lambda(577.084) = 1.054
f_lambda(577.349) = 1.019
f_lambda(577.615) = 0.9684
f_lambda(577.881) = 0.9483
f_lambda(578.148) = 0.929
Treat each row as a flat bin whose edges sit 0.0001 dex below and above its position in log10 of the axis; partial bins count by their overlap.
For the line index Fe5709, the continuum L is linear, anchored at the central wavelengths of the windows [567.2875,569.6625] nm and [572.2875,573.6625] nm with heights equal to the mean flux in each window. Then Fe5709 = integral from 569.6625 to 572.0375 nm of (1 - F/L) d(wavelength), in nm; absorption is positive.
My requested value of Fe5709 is 0.182 nm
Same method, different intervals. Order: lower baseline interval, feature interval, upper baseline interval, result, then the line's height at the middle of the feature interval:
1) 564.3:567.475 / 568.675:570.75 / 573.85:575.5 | 0.116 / 0.94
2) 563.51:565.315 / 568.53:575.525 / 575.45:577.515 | 0.285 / 0.979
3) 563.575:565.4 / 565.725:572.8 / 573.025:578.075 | 0.655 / 0.983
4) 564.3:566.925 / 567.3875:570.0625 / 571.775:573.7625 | 0.083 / 0.95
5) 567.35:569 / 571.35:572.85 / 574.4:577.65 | -0.018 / 0.956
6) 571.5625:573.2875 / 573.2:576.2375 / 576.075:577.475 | 0.112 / 1.01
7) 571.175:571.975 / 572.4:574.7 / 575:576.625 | -0.151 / 0.945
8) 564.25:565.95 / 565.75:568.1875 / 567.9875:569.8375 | 0.179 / 0.942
